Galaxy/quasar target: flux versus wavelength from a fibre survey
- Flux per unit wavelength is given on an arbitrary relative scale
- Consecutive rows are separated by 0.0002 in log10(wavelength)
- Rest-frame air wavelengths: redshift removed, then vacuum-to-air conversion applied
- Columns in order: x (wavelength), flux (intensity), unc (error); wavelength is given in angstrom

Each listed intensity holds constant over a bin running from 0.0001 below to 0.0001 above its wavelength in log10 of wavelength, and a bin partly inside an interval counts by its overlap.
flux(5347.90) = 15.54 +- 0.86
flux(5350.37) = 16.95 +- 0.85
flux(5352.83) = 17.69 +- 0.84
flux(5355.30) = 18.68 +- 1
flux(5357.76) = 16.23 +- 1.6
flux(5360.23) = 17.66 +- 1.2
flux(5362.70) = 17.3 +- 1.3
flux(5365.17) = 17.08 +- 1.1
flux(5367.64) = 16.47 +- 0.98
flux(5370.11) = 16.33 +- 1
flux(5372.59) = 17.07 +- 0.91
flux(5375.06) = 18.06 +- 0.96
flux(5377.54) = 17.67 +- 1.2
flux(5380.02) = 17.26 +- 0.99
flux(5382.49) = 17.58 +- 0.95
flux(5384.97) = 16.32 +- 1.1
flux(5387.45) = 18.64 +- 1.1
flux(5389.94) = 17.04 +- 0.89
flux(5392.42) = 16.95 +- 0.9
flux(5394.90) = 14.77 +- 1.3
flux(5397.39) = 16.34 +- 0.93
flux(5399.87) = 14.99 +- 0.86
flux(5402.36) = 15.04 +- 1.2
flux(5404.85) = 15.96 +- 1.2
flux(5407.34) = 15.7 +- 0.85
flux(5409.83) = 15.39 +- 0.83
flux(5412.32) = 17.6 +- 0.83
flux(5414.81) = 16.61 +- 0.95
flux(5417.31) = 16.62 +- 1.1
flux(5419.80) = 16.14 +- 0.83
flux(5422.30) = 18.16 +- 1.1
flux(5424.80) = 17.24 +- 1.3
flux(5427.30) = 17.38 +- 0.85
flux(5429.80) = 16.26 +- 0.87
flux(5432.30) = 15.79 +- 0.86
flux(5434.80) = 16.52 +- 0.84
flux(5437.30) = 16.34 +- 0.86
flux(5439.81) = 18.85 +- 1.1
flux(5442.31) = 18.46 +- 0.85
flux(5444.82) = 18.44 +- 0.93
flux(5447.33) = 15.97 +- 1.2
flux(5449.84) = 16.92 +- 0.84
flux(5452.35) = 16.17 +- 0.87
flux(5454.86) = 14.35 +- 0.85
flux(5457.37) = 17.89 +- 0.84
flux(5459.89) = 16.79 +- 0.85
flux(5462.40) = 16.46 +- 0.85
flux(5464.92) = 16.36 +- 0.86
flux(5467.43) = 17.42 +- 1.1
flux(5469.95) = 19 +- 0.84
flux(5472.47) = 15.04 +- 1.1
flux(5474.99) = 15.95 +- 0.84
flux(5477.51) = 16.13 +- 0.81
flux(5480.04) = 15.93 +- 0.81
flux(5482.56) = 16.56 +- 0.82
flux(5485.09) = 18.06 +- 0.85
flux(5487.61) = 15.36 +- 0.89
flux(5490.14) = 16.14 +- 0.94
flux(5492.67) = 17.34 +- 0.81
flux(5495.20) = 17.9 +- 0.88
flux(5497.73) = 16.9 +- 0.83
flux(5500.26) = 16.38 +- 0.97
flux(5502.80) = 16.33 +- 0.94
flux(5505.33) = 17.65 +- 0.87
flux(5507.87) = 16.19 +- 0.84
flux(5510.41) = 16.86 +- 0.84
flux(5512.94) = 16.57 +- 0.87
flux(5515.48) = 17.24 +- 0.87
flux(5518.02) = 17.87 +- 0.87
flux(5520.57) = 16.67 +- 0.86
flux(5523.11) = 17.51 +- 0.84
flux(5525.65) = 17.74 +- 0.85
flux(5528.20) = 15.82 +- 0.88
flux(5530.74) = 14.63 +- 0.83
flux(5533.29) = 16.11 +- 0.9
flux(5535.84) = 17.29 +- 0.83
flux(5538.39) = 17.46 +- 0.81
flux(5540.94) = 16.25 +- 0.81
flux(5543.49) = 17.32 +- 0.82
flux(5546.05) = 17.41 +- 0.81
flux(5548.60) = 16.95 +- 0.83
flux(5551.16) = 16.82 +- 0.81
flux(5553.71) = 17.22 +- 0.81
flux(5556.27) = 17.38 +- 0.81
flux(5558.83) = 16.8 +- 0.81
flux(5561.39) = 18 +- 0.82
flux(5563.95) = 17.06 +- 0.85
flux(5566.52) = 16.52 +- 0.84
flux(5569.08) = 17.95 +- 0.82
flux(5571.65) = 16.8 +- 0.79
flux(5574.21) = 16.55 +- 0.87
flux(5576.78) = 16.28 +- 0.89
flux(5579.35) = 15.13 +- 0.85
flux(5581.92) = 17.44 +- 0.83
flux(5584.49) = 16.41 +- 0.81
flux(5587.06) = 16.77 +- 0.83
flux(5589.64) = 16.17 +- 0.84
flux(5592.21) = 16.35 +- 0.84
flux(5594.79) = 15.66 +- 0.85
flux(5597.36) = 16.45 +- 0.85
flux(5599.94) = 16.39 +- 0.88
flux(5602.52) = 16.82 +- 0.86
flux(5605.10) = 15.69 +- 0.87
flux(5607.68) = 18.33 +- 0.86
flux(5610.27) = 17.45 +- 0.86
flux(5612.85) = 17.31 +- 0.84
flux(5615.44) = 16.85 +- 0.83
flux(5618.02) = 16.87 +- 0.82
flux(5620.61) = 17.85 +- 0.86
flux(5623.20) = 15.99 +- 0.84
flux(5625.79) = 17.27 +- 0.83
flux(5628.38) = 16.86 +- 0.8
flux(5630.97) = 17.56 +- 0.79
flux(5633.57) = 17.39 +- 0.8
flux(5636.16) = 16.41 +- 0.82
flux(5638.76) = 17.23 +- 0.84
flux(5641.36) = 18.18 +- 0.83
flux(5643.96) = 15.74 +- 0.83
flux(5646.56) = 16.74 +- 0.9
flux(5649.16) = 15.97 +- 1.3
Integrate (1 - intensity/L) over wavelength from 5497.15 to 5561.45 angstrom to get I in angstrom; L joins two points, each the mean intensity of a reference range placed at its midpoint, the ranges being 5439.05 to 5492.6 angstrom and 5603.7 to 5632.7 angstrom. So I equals 0.1 angstrom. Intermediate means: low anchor 16.8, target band 16.9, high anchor 17.1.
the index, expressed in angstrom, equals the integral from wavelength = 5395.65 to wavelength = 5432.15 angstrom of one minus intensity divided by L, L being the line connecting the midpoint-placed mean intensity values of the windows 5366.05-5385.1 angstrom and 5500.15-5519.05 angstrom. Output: 1.5 angstrom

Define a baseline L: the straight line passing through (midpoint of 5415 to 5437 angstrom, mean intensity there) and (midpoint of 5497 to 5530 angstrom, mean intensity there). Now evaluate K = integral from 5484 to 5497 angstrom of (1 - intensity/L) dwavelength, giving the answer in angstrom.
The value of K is -0.1 angstrom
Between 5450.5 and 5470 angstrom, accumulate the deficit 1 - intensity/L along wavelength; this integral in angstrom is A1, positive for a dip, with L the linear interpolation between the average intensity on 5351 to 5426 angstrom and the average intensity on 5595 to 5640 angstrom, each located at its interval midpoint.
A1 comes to 0.2 angstrom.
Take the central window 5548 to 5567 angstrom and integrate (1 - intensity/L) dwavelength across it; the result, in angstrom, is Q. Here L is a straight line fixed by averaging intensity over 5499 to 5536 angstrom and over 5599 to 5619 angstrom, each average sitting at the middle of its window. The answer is -0.34 angstrom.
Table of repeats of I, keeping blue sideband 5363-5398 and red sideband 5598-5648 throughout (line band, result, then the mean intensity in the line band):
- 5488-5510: 0.2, 16.8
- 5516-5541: 0.3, 16.8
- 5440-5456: 0.1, 16.9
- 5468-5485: 0.4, 16.6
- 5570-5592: 0.7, 16.5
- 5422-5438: 0.2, 16.8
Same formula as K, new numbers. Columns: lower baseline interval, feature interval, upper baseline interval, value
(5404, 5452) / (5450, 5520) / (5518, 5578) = 0.8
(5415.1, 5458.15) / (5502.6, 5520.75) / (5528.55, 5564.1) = -0.1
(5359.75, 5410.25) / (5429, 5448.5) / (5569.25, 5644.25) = -0.5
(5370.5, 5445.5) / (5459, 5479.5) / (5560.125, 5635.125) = 0.3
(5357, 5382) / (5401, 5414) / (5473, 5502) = 0.8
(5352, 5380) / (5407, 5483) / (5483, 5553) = 1.4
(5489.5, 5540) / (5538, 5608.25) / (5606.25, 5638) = 1.0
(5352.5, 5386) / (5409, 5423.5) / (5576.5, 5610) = 0.2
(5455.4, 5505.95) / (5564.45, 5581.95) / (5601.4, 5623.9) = 0.3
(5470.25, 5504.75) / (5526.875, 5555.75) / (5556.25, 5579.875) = 0.1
